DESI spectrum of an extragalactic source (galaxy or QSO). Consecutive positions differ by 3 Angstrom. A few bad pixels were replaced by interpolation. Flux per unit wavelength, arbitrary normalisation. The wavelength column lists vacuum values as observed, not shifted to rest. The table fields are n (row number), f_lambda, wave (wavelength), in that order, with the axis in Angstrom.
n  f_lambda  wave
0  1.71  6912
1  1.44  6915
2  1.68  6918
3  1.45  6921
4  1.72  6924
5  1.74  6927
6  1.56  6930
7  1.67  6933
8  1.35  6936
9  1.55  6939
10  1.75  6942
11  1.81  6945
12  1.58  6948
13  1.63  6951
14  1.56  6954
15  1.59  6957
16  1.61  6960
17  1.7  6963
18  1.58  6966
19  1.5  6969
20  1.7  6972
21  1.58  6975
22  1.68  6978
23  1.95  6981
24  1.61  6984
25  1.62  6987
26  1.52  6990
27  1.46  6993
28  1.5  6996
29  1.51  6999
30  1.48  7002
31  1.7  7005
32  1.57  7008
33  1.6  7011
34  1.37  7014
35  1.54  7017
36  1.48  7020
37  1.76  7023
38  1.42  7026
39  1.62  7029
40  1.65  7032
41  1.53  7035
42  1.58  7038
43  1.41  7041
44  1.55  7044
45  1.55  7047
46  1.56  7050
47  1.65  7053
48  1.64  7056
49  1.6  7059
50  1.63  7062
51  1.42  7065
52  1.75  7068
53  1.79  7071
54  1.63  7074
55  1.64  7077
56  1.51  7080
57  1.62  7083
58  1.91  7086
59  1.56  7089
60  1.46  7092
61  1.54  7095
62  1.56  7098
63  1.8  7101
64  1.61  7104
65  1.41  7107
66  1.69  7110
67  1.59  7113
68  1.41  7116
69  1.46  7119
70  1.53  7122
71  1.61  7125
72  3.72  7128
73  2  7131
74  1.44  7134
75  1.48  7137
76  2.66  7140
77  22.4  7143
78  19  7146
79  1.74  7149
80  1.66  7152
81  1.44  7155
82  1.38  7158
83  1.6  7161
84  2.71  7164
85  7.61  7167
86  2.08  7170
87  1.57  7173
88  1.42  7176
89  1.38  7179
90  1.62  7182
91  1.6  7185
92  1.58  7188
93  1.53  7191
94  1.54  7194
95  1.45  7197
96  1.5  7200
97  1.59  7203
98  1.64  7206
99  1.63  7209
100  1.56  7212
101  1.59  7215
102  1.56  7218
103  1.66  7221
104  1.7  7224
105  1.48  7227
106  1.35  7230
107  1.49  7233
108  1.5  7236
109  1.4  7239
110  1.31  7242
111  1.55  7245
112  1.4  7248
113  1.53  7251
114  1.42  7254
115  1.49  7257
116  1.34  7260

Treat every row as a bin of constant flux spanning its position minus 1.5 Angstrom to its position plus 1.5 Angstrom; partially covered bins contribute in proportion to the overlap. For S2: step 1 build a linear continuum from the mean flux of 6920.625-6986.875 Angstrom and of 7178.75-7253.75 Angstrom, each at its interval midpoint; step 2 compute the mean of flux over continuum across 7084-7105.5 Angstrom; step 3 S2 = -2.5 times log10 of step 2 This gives -0.04 mag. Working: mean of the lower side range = 1.63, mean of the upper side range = 1.53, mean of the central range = 1.63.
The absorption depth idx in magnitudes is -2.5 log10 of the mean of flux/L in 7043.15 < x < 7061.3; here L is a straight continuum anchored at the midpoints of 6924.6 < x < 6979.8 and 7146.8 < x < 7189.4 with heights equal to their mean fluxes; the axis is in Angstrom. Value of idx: 0.231 mag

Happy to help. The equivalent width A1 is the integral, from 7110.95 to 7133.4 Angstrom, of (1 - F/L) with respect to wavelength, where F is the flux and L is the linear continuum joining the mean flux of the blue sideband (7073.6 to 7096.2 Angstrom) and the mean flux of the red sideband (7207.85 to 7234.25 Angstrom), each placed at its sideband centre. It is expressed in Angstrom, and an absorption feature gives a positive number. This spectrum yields -4.0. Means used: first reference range 1.61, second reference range 1.56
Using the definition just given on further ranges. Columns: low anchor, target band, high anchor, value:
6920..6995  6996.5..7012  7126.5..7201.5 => 3.7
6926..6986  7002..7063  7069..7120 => 1.8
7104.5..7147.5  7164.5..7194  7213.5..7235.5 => 7.2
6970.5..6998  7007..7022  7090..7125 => 0.8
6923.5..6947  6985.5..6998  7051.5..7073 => 0.9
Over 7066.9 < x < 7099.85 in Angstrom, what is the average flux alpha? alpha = 1.63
